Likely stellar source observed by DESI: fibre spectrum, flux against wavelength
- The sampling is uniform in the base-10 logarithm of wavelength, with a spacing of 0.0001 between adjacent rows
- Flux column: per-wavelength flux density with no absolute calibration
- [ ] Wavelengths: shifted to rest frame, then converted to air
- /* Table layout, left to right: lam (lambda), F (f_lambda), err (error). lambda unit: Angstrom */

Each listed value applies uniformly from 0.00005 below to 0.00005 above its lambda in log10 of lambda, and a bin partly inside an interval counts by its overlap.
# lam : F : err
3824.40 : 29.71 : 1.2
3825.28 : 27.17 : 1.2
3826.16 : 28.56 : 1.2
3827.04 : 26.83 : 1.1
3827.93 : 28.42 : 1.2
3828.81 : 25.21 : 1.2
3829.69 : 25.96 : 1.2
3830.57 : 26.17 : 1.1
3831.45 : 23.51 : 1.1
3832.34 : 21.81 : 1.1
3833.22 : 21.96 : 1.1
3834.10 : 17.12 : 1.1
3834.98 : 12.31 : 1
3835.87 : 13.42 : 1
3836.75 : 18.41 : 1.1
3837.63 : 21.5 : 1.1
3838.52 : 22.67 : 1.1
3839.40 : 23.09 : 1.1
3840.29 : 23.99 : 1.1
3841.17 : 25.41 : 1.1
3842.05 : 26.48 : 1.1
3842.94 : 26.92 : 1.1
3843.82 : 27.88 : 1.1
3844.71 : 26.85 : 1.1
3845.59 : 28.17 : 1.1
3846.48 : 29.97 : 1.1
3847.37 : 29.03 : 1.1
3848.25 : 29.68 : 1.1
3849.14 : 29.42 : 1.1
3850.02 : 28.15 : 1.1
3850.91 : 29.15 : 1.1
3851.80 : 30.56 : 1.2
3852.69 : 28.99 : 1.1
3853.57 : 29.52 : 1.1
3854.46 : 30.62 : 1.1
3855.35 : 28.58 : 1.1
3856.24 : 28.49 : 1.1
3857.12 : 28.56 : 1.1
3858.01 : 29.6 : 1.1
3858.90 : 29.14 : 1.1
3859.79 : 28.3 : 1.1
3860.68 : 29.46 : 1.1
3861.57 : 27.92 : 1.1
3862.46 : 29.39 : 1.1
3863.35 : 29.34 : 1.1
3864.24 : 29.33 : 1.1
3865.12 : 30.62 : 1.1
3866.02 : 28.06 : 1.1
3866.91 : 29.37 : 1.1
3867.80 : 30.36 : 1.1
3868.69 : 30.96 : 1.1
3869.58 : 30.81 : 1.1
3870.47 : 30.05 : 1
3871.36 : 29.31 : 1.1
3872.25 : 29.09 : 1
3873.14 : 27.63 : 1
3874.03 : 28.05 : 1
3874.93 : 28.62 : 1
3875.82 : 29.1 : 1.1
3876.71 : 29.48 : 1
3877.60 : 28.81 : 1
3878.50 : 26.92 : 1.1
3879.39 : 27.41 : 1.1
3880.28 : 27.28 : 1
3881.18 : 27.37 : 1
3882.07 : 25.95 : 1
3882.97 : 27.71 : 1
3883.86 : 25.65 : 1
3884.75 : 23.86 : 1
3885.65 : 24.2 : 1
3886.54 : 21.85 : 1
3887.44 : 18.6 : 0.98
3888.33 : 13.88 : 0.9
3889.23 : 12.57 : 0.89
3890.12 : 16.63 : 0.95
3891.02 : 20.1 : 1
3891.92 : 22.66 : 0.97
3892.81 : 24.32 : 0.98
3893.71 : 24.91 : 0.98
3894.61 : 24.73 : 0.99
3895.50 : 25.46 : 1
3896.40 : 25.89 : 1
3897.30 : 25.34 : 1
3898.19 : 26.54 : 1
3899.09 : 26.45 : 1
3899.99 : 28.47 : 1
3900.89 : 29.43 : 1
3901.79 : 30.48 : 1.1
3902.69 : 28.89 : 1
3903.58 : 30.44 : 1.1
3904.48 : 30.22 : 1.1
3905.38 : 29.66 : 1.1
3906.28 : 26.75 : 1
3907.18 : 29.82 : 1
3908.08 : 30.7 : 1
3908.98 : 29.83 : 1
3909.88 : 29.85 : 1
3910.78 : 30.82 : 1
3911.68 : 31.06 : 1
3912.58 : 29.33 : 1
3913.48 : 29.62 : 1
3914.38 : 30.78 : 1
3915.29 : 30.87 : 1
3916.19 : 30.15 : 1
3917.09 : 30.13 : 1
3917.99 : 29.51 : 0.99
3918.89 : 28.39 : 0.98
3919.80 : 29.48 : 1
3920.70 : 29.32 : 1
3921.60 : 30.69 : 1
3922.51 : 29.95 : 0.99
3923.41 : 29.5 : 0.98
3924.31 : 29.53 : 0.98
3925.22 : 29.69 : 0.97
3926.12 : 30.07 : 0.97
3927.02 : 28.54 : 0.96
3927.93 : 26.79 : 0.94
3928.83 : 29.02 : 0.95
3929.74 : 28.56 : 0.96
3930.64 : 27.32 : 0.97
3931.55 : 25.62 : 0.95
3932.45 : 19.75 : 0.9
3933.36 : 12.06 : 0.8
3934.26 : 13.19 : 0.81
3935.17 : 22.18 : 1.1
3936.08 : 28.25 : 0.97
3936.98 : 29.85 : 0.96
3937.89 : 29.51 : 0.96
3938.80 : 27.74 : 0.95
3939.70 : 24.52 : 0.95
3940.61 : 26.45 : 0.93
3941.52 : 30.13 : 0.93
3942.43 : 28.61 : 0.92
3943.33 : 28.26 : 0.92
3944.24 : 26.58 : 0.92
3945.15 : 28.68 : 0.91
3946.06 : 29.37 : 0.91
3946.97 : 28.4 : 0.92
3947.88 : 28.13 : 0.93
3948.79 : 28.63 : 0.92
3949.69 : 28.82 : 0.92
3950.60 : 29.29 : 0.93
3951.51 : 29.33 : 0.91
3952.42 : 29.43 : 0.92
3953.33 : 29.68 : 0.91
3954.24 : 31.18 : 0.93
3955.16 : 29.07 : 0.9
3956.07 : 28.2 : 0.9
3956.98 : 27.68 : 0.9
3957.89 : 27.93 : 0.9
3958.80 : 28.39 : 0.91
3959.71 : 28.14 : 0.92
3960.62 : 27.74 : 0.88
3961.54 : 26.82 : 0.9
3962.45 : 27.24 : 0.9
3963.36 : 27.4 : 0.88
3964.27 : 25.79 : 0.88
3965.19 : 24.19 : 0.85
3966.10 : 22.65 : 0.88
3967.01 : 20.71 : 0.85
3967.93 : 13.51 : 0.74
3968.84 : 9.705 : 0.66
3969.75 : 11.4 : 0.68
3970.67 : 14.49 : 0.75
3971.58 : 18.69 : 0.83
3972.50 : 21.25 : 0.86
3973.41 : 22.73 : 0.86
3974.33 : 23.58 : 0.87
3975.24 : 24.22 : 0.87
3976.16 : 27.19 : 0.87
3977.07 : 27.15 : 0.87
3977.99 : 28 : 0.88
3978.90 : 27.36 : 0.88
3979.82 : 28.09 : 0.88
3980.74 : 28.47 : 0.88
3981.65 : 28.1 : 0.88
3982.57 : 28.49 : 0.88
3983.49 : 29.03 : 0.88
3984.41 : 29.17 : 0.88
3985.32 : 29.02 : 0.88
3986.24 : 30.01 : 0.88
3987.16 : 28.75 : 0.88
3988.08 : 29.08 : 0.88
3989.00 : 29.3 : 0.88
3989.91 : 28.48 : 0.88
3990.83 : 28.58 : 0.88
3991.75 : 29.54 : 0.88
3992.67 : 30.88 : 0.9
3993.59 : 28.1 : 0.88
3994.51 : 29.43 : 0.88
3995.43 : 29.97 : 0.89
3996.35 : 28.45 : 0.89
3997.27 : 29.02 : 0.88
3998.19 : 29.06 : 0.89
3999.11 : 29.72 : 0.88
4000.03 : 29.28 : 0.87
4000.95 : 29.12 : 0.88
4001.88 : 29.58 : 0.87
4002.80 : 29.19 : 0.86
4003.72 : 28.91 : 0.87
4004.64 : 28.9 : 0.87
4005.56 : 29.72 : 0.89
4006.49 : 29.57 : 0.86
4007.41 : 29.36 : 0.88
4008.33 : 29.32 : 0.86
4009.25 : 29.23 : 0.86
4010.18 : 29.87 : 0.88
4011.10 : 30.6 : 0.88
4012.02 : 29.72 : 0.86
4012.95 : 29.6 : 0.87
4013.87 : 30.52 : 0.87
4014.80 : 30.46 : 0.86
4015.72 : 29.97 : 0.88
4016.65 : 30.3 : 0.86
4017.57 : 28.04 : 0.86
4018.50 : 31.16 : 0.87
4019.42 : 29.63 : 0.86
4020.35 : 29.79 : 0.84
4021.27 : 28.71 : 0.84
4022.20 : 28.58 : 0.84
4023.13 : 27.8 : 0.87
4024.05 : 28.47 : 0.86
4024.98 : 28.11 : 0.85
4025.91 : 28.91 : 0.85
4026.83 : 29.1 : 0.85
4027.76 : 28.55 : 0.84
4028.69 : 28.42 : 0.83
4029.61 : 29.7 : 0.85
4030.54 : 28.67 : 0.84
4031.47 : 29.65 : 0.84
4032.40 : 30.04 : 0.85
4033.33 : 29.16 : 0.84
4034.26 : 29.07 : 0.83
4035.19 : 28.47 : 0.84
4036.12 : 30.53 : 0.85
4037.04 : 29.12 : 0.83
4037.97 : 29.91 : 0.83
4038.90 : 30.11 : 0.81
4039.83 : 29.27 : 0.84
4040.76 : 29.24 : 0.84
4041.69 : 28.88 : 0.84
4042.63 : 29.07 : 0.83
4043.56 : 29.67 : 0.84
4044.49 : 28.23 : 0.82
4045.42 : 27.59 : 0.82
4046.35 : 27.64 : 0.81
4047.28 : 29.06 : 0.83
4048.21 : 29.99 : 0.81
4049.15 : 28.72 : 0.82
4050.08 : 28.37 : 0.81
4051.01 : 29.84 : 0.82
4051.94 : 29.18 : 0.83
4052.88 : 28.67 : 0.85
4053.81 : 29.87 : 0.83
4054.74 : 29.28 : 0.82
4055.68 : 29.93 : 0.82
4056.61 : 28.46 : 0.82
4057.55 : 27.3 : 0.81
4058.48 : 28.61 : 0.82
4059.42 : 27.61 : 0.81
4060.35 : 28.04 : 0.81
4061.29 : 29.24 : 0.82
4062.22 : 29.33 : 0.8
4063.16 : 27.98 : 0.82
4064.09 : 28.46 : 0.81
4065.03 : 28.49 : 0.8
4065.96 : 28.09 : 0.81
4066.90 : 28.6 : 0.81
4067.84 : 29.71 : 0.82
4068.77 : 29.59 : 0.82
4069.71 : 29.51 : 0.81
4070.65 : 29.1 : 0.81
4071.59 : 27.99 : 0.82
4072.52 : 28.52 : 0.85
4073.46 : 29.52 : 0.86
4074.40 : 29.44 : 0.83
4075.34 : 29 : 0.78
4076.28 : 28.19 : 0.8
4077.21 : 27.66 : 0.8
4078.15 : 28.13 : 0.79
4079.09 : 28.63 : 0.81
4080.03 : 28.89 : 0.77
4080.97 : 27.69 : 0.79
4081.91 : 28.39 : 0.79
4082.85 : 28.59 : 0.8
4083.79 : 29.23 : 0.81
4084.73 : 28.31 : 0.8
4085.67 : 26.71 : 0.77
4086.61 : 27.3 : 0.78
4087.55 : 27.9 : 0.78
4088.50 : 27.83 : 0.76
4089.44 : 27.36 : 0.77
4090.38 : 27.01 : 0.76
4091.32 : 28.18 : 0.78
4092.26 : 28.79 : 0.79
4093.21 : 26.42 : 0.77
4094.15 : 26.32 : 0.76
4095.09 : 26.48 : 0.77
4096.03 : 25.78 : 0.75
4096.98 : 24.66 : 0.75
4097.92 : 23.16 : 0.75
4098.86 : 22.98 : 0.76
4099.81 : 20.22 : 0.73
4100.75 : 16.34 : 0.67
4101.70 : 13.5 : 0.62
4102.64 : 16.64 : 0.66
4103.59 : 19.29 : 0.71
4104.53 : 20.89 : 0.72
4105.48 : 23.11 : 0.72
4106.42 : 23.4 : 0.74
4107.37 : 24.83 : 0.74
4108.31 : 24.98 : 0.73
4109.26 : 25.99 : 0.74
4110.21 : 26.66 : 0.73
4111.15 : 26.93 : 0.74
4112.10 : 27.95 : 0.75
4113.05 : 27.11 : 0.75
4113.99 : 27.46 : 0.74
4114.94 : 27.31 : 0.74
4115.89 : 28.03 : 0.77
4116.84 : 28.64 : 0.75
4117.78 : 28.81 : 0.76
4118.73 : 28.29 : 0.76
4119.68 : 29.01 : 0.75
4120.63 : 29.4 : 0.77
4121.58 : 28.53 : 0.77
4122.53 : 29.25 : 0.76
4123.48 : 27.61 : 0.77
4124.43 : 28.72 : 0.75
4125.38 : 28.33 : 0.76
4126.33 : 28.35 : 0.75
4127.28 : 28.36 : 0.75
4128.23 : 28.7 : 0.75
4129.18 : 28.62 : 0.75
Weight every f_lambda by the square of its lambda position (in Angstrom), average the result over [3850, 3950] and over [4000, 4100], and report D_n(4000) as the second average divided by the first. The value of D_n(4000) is 1.12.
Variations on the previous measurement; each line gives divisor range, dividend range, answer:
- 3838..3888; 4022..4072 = 1.14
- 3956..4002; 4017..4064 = 1.14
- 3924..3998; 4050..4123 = 1.09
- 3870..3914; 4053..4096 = 1.17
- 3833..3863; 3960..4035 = 1.13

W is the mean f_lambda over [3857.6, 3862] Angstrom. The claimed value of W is 28.8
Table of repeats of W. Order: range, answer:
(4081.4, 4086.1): 28.3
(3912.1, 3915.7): 30.1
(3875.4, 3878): 29.2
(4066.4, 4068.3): 29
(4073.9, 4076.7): 28.8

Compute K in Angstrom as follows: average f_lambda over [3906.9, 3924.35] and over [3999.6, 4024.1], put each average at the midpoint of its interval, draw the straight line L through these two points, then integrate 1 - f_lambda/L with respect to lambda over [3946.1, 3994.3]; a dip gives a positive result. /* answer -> 5.4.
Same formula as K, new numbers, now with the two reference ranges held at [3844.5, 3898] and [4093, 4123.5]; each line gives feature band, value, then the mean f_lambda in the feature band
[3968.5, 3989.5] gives 0.85 Angstrom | 25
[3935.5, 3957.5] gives -1.80 Angstrom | 28.5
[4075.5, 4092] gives -1.86 Angstrom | 28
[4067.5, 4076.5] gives -1.34 Angstrom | 29.1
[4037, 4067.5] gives -4.04 Angstrom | 28.8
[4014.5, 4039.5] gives -3.49 Angstrom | 29.3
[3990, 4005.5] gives -1.97 Angstrom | 29.2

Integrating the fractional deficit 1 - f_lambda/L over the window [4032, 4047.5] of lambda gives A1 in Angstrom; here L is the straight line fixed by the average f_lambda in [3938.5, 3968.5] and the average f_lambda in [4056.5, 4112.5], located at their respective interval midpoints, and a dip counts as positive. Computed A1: -1.4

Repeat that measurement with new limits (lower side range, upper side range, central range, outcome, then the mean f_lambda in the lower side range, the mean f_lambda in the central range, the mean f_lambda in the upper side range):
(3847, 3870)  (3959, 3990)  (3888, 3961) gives -1.6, 29.4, 27.4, 24.9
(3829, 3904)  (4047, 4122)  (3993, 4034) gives -3.8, 26.2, 29.3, 27.1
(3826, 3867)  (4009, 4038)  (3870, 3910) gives 1.4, 26.4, 26.2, 29.4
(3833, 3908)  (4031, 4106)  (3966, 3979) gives 3.1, 26.5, 20.6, 27.5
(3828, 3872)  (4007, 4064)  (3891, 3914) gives -0.4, 26.8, 27.9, 29.1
